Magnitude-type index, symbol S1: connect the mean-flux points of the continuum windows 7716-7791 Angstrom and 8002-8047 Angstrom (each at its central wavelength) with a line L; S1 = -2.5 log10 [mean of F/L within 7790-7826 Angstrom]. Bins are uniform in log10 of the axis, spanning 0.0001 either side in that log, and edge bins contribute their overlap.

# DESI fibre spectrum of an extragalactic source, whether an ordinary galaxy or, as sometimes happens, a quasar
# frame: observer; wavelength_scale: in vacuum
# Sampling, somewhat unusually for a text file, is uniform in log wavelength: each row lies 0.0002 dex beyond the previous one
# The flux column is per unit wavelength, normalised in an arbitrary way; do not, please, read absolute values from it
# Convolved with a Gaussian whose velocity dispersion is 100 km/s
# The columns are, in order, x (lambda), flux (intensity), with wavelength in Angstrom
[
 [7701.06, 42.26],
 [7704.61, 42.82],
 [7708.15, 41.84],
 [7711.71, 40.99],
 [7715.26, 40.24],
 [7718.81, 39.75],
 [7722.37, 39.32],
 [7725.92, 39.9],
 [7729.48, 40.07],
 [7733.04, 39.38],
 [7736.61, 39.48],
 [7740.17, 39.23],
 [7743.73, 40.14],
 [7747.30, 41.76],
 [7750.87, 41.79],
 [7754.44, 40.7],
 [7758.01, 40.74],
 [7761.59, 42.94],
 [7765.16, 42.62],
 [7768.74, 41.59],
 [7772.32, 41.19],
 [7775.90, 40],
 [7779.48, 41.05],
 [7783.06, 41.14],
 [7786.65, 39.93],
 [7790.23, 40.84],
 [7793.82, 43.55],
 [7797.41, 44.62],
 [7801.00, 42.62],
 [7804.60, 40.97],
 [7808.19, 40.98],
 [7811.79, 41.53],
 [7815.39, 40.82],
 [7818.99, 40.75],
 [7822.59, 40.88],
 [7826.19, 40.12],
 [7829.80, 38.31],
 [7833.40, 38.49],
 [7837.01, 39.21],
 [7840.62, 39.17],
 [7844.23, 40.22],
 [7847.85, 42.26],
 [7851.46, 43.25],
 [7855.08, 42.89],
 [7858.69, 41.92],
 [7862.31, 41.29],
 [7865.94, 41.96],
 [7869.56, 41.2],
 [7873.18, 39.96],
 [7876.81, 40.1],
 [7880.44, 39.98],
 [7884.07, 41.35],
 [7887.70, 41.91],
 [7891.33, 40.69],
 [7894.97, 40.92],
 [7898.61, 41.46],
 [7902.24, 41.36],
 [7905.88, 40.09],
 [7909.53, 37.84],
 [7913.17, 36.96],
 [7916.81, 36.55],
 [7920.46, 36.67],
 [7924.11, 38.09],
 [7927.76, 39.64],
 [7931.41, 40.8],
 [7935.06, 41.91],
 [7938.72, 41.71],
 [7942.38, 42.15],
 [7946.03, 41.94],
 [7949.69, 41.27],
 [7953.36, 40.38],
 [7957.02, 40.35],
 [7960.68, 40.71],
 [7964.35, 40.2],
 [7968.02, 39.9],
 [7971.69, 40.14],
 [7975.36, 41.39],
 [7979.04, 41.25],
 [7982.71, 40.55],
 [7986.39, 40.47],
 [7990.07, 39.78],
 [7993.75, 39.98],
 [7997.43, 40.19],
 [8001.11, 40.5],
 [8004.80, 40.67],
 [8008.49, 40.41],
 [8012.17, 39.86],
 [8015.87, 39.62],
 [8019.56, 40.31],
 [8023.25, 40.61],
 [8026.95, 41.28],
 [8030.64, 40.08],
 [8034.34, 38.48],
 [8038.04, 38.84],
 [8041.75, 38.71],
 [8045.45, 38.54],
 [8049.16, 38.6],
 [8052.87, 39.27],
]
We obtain -0.03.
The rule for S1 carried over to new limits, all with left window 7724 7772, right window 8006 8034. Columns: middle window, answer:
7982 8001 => 0.00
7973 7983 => -0.02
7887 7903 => -0.02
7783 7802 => -0.04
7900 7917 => 0.04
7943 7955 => -0.02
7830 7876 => -0.01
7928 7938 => -0.02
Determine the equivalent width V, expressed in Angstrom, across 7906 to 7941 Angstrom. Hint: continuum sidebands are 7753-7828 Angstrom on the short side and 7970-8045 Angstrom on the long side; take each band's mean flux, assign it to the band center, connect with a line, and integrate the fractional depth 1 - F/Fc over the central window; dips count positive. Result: 1.4 Angstrom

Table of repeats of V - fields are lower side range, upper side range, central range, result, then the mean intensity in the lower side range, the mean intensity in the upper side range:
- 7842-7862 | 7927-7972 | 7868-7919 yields 1.9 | 42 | 40.9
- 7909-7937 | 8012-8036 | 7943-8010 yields -2.1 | 38.6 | 40.1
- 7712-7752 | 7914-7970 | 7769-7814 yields -1.6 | 40.1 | 40.1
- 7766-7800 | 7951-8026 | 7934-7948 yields -0.4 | 41.6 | 40.4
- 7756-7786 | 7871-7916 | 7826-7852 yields 0.4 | 41.3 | 40.1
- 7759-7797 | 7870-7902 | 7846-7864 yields -0.6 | 41.6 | 40.8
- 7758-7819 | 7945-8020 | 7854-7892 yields -0.1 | 41.6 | 40.5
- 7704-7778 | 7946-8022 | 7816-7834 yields 0.3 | 40.8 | 40.4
